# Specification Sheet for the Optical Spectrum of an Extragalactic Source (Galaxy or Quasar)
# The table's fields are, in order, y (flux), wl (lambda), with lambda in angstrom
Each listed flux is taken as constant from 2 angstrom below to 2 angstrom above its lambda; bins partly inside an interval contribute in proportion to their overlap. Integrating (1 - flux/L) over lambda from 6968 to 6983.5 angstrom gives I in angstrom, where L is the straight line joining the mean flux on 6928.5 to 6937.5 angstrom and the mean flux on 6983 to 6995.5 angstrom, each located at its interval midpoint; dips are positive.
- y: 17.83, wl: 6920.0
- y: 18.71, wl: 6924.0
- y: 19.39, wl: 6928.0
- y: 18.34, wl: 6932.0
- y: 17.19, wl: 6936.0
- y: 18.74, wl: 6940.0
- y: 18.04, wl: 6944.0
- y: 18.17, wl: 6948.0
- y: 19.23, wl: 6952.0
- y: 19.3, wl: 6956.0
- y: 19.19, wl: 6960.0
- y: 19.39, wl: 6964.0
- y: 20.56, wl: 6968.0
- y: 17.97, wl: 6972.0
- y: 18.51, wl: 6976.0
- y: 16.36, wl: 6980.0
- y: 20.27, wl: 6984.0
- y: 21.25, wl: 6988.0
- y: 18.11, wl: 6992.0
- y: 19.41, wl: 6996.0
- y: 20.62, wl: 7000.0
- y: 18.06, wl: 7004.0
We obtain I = 0.9 angstrom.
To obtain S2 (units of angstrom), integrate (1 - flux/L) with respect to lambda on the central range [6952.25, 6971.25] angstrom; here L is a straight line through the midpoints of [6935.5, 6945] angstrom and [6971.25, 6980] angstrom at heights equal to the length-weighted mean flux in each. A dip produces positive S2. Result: -1.6 angstrom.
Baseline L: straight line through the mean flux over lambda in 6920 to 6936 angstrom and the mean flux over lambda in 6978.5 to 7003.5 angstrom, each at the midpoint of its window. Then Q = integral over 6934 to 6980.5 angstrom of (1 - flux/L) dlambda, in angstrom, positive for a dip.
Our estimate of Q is 0.6 angstrom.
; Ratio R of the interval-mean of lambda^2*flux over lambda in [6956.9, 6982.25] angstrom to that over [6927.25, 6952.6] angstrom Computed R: 1.0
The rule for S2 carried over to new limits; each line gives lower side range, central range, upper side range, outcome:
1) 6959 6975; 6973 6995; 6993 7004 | 0.56 angstrom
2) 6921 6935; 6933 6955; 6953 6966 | 0.74 angstrom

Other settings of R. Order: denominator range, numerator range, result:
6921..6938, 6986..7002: 1.10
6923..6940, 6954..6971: 1.07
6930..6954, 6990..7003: 1.07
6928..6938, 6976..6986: 1.03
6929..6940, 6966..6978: 1.06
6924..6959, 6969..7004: 1.04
